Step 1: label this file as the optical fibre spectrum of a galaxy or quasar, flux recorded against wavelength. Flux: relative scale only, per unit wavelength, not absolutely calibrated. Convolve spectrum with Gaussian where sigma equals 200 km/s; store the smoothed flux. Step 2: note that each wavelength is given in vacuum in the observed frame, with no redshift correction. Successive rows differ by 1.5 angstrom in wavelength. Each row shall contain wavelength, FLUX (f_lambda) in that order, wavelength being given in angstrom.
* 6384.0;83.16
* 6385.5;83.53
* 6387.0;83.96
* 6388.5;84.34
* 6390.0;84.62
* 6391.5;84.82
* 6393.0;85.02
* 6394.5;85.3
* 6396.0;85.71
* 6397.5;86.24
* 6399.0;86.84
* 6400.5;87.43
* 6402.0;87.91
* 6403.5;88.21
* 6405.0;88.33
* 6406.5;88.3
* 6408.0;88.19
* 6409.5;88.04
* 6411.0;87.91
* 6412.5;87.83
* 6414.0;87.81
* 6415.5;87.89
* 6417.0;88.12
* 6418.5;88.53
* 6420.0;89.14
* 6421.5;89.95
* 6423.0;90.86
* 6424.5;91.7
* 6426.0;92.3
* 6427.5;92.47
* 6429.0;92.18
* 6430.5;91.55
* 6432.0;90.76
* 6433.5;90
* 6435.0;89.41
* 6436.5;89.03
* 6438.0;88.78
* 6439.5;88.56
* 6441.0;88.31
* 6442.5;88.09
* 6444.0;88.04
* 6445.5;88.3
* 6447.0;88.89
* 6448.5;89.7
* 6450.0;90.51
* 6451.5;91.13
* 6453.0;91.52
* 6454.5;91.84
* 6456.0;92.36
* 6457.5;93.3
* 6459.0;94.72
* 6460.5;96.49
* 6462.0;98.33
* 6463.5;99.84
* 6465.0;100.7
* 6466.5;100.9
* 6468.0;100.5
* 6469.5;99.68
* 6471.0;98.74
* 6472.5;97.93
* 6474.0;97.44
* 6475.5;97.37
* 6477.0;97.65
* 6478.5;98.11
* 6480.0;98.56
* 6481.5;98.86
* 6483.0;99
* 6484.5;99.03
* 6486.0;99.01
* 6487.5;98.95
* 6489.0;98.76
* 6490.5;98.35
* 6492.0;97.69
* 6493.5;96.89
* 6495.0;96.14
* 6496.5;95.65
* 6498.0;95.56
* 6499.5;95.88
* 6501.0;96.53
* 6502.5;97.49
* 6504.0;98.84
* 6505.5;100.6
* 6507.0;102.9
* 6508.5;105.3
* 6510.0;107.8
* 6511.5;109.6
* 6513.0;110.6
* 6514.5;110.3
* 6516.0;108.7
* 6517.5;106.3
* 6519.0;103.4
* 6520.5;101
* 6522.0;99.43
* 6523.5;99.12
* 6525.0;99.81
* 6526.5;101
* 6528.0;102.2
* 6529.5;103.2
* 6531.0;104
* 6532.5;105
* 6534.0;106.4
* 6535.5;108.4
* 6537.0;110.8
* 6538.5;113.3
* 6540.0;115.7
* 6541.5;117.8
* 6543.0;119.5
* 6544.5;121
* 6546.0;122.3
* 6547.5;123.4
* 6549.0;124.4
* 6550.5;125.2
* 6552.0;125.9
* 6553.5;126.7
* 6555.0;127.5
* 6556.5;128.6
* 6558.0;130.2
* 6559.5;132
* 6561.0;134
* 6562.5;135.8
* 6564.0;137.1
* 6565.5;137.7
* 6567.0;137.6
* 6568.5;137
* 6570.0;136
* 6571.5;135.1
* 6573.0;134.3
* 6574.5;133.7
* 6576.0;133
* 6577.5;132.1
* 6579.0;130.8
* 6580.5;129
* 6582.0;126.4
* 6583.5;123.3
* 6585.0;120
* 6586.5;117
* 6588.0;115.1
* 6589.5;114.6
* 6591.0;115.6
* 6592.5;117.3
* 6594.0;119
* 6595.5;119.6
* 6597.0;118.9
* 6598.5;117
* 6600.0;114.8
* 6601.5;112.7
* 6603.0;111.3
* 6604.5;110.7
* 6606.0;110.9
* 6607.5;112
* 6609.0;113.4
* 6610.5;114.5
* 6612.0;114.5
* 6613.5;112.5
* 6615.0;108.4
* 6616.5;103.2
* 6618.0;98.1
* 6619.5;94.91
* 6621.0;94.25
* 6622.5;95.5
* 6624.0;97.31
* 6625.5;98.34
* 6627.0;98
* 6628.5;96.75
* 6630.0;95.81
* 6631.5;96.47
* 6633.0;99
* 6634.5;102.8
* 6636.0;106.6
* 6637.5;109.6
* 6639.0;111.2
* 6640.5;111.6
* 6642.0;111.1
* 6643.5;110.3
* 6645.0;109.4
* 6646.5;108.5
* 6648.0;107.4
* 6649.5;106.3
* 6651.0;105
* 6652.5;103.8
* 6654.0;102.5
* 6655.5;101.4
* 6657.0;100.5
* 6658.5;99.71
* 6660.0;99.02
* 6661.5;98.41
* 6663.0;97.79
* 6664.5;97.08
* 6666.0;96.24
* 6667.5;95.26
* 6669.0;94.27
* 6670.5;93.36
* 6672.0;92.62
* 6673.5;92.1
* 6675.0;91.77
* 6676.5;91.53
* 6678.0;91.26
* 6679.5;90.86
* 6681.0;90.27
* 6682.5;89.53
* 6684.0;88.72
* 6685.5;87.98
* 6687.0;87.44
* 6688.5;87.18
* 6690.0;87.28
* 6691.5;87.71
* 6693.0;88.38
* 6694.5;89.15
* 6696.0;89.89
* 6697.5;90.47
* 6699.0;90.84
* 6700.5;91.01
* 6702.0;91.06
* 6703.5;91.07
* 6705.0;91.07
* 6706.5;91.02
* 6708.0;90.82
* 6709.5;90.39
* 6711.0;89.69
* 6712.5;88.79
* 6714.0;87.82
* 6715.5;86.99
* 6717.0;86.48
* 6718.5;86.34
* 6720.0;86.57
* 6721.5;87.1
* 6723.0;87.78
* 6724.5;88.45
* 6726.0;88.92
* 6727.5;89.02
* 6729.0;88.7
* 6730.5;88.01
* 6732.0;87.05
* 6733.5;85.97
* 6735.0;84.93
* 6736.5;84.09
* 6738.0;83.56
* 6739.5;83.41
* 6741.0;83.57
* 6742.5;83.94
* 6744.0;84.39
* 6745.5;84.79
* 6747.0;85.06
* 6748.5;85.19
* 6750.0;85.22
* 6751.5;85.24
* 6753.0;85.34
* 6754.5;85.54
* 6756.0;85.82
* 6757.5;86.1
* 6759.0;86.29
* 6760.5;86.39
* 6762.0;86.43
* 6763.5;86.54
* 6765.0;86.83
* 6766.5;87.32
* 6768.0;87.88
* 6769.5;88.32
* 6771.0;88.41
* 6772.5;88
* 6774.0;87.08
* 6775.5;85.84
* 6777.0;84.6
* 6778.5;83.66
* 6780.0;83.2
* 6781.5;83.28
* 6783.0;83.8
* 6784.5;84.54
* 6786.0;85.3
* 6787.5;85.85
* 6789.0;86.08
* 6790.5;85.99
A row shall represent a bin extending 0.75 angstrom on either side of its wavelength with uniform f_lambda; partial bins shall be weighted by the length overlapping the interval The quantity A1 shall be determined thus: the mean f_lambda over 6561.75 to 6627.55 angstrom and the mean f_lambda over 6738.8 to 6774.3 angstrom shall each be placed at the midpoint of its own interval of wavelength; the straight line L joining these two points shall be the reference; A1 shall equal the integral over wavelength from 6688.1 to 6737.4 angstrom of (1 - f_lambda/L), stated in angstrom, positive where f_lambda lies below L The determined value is 3.2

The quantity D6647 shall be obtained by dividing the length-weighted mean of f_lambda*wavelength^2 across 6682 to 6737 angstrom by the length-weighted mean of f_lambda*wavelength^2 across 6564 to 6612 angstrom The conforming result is 0.7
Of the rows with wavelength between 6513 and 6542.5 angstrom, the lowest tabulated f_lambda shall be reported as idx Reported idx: 99.12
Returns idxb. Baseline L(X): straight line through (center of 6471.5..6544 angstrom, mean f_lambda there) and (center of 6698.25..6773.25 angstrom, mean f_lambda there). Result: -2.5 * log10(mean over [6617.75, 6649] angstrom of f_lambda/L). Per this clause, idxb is -0.09 mag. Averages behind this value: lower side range 103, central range 103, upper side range 87.2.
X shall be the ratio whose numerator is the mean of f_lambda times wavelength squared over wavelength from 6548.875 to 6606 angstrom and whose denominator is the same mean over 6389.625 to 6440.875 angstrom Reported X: 1.49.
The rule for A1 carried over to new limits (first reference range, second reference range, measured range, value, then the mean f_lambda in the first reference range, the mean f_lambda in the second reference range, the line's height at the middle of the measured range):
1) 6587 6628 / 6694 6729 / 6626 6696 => 0.93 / 109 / 89.2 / 98.9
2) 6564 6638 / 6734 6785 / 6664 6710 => 3.75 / 115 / 85.4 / 99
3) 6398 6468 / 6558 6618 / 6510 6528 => 0.61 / 90.8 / 122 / 108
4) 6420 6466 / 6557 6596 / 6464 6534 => 4.01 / 91.7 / 128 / 107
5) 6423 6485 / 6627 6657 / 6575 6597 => -4.52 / 93.9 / 105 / 102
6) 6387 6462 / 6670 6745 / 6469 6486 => -1.79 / 89.2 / 88.5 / 89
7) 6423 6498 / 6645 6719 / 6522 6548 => -4.29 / 94.5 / 93.5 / 94.2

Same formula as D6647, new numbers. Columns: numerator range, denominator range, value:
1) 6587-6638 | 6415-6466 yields 1.24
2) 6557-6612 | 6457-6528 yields 1.27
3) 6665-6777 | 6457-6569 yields 0.87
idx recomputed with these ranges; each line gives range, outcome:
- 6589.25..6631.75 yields 94.25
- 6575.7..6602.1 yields 112.7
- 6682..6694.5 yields 87.18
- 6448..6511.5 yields 89.7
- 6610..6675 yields 91.77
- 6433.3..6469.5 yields 88.04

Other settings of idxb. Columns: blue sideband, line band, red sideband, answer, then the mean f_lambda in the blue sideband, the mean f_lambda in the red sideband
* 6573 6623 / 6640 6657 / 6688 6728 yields -0.034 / 116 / 88.9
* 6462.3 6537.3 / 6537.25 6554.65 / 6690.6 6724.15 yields -0.227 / 101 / 89.1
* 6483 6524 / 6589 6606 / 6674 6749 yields -0.209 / 101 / 88.1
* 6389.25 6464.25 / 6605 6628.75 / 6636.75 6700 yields -0.095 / 89.6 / 97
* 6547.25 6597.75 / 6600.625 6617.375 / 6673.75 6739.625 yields 0.055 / 128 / 88.6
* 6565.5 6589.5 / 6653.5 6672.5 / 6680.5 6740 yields 0.058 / 129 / 88.3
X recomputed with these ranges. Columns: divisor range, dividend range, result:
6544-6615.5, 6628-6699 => 0.81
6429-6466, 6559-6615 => 1.40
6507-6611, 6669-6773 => 0.78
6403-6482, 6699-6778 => 1.03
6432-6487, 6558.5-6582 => 1.47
